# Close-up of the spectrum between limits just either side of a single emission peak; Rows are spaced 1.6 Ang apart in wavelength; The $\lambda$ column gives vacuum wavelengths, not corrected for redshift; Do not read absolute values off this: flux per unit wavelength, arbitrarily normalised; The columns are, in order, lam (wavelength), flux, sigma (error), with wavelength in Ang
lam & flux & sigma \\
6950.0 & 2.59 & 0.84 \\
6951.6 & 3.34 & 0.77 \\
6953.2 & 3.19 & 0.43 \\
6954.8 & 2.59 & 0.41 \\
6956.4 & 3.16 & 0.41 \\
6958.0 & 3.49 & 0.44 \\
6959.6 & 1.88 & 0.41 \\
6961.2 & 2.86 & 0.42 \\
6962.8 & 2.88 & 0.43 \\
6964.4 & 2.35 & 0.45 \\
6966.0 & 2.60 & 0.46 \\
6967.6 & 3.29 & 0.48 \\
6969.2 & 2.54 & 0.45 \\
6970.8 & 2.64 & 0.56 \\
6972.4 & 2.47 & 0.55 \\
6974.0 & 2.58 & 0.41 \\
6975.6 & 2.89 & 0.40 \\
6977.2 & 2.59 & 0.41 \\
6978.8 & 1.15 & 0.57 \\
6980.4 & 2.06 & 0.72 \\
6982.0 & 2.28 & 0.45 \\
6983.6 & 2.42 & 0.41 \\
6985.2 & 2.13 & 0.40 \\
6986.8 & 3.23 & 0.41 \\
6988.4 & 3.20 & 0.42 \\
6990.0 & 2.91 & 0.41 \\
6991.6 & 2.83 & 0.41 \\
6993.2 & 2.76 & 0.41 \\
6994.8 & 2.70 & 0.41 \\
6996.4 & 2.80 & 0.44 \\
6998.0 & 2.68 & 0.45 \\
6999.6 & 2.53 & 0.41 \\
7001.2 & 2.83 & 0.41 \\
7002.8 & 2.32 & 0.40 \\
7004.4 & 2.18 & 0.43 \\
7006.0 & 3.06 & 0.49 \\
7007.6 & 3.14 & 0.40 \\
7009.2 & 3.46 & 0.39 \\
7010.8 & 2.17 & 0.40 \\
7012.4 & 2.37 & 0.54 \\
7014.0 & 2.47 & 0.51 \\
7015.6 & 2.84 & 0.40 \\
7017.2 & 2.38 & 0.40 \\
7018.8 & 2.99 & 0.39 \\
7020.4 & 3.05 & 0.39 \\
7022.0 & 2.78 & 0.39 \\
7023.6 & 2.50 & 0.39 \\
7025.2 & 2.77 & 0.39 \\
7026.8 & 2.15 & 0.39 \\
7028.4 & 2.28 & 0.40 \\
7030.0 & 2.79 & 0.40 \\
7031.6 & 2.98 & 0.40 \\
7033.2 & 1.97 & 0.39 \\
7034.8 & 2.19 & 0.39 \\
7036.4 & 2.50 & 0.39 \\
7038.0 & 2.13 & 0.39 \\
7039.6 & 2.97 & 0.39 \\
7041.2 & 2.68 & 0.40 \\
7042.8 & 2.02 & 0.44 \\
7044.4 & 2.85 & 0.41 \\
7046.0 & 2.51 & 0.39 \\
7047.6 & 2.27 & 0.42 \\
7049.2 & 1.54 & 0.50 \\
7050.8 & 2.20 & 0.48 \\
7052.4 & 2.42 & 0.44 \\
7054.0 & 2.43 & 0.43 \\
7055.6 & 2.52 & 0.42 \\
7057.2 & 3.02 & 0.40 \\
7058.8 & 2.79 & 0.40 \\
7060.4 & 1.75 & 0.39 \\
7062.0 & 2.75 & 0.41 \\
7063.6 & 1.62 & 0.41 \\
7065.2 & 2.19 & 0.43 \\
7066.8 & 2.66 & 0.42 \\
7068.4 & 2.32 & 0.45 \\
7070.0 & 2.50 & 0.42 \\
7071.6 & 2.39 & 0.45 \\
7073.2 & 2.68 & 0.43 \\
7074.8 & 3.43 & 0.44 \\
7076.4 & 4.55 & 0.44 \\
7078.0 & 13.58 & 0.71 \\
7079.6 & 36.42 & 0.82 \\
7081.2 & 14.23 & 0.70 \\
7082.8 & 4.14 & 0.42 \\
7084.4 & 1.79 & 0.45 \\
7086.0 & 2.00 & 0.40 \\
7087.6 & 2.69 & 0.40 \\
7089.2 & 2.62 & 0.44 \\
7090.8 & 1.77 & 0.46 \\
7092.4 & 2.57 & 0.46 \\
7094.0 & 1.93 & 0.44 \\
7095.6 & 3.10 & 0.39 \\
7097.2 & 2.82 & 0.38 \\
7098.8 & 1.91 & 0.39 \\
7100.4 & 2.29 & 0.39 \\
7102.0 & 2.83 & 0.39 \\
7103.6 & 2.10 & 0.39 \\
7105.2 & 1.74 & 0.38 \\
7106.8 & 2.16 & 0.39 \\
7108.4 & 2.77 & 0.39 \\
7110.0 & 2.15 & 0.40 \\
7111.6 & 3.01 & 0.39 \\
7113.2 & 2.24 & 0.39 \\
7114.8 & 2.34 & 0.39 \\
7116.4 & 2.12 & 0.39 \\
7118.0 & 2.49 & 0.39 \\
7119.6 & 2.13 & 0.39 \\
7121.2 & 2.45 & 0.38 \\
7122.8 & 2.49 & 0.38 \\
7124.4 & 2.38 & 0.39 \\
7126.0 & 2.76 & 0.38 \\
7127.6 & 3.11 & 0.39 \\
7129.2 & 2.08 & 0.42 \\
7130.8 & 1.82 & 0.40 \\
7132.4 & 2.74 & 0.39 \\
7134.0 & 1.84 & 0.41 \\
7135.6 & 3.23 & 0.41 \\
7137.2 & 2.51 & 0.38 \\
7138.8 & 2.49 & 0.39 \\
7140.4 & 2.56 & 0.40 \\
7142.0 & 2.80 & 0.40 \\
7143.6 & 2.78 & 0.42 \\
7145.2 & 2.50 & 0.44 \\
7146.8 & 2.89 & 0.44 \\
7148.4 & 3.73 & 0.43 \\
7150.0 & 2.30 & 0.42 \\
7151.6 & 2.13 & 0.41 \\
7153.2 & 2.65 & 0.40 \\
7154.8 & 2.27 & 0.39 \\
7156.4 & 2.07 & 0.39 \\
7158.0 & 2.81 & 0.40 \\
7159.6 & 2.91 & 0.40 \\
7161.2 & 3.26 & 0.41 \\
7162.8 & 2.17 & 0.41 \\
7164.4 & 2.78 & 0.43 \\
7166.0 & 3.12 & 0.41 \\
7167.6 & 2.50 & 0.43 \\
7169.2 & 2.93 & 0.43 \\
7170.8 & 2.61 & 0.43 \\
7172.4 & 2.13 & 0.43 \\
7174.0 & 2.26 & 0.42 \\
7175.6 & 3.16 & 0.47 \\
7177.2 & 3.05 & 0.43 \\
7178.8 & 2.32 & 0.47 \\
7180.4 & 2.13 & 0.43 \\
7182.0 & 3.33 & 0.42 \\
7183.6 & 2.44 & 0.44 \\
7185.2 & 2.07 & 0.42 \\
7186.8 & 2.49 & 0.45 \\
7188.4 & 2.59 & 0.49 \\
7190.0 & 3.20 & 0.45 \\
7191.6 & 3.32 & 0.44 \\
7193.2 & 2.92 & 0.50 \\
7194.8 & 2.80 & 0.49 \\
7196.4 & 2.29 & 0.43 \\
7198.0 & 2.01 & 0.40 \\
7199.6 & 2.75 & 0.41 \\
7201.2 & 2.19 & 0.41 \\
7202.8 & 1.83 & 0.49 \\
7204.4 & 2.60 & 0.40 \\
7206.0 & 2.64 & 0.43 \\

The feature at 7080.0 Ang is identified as H-beta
